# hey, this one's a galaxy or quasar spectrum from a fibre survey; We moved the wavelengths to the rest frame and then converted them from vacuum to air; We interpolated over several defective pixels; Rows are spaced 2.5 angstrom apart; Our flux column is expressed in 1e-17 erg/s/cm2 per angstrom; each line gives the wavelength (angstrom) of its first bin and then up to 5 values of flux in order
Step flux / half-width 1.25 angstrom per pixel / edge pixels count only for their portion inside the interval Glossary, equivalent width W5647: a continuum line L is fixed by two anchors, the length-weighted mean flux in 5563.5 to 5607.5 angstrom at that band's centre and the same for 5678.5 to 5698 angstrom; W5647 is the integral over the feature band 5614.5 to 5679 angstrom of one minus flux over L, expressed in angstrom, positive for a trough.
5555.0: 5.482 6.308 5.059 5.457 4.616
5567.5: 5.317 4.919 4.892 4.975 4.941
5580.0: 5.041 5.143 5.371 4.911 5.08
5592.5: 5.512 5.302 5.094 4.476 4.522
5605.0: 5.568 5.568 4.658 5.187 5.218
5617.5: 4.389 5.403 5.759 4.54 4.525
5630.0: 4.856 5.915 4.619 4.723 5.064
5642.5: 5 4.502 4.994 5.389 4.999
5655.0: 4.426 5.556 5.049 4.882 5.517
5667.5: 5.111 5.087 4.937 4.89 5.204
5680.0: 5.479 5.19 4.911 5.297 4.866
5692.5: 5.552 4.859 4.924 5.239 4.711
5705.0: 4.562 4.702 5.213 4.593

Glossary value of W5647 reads 1.1 angstrom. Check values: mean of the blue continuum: 5.06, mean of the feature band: 5.02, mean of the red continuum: 5.14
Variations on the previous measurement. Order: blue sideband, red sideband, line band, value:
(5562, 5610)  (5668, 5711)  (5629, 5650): 0.3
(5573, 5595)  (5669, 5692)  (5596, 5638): 0.9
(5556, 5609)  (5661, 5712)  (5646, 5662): 0.1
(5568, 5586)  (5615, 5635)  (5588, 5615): -0.3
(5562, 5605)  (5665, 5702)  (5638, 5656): 0.6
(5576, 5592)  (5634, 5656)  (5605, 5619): -0.2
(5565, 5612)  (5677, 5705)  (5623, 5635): 0.2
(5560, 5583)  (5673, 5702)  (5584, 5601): -0.2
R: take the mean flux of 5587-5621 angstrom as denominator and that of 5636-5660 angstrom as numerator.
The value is 0.98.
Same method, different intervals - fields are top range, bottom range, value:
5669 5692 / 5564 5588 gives 1.02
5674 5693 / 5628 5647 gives 1.05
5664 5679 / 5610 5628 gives 1.02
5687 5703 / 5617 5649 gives 1.02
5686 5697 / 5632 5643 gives 1.02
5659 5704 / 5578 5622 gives 1.00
